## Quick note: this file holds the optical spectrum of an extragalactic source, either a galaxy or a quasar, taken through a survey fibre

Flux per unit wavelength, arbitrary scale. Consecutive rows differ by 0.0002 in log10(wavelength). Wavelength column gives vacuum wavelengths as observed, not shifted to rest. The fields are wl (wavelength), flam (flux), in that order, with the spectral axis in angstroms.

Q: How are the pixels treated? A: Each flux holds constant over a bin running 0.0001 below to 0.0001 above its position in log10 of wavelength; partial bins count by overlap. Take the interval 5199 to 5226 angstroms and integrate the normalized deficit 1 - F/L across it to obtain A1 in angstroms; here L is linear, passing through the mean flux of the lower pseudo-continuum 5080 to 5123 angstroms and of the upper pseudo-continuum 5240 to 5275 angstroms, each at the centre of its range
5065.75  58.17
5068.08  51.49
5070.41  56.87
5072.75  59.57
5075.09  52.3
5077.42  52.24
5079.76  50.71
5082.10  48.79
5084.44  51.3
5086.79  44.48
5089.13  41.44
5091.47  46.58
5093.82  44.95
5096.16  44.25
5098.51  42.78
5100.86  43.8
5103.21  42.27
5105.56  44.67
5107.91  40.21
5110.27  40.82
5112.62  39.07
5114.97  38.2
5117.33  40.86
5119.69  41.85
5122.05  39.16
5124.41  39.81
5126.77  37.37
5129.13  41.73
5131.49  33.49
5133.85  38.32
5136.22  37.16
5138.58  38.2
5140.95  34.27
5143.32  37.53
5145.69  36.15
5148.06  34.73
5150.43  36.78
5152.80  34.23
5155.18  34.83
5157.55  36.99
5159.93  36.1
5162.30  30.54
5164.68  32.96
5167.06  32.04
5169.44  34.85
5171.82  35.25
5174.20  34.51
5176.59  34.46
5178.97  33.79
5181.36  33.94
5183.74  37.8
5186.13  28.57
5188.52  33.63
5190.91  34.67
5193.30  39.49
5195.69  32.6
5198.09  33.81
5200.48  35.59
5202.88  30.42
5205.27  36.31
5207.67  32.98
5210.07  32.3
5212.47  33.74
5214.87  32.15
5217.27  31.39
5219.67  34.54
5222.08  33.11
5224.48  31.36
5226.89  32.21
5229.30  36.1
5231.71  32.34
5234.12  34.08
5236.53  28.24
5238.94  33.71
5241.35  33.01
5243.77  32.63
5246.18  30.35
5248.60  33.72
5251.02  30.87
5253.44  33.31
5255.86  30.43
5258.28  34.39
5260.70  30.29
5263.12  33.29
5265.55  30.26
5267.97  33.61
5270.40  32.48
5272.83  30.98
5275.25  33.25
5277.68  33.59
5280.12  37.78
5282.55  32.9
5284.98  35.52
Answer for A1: 1.7 angstroms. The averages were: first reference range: 43.3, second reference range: 32.2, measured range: 33.1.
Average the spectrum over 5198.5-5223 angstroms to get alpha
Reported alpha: 33.3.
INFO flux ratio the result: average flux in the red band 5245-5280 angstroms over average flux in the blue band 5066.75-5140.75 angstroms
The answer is 0.74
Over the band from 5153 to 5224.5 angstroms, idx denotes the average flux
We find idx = 33.9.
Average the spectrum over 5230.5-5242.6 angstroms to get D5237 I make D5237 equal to 32.3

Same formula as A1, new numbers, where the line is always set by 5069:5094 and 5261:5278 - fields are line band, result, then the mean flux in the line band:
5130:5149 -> 3.5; 36.3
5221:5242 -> 1.9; 32.7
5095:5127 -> 4.2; 41.2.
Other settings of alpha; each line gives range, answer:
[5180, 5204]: 34.1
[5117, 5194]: 35.9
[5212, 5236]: 32.9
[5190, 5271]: 32.9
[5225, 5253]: 32.5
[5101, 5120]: 41.1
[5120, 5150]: 37.4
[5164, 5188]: 33.8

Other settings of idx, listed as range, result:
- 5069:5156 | 42.2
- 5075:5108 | 46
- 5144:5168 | 34.6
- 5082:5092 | 46.3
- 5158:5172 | 33.7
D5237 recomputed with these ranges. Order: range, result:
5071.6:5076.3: 55.9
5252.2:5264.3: 32.3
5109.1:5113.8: 40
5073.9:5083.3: 51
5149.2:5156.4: 35.3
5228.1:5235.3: 34.2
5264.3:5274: 31.8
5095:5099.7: 43.5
